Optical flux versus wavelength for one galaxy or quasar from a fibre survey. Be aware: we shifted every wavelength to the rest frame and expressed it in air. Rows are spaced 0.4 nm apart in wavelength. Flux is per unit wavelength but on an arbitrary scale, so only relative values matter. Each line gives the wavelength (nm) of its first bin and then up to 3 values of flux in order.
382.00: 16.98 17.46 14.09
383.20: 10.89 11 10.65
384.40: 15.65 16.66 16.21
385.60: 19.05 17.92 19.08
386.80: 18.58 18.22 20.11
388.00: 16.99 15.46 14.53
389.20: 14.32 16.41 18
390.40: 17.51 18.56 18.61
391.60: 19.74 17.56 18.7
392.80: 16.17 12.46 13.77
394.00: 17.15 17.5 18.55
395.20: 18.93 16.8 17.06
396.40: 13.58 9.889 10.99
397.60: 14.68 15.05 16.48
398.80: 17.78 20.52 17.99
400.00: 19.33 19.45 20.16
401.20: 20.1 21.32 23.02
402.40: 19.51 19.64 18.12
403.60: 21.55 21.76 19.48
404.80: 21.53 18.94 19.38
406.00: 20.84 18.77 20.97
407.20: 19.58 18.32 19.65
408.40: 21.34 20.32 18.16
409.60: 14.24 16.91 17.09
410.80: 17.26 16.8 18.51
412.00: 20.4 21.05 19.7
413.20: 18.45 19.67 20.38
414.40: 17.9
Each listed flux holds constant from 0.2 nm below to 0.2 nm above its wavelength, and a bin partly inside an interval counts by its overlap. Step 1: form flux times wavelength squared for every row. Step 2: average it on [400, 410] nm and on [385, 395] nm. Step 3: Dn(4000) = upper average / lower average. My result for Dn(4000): 1.24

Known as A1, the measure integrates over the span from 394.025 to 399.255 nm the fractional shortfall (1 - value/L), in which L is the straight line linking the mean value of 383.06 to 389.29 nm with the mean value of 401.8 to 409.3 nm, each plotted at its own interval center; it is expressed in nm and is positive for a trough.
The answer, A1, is 0.66 nm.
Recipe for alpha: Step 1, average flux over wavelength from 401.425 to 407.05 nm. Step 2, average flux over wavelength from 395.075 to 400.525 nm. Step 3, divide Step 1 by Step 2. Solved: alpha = 1.3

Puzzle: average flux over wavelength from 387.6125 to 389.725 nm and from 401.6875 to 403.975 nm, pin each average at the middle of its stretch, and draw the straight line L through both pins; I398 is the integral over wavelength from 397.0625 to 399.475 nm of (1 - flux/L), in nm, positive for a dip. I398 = 0.37 nm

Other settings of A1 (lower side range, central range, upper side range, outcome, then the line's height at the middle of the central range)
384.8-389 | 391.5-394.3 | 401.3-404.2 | 0.345 nm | 18.7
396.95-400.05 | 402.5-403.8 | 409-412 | -0.238 nm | 16.7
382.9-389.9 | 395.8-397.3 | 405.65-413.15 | 0.369 nm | 17.3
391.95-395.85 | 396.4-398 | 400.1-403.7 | 0.504 nm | 18.2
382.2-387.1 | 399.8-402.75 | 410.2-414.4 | -0.465 nm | 17.6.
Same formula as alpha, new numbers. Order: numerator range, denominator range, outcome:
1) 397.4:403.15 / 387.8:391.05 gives 1.15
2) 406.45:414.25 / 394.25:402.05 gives 1.09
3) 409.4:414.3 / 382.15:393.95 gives 1.12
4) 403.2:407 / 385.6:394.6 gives 1.18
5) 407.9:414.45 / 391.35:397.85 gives 1.18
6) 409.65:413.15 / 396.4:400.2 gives 1.16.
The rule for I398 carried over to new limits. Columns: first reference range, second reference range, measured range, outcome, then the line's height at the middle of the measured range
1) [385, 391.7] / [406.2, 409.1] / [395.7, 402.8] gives 0.51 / 18.8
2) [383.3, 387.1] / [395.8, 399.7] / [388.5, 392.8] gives -0.43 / 15.7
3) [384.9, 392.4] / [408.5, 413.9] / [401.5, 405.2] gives -0.49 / 18.2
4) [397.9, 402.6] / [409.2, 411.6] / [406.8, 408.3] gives -0.18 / 17.5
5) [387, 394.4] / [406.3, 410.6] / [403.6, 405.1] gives -0.21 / 18.3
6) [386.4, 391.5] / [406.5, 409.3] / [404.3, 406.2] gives -0.06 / 19.5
